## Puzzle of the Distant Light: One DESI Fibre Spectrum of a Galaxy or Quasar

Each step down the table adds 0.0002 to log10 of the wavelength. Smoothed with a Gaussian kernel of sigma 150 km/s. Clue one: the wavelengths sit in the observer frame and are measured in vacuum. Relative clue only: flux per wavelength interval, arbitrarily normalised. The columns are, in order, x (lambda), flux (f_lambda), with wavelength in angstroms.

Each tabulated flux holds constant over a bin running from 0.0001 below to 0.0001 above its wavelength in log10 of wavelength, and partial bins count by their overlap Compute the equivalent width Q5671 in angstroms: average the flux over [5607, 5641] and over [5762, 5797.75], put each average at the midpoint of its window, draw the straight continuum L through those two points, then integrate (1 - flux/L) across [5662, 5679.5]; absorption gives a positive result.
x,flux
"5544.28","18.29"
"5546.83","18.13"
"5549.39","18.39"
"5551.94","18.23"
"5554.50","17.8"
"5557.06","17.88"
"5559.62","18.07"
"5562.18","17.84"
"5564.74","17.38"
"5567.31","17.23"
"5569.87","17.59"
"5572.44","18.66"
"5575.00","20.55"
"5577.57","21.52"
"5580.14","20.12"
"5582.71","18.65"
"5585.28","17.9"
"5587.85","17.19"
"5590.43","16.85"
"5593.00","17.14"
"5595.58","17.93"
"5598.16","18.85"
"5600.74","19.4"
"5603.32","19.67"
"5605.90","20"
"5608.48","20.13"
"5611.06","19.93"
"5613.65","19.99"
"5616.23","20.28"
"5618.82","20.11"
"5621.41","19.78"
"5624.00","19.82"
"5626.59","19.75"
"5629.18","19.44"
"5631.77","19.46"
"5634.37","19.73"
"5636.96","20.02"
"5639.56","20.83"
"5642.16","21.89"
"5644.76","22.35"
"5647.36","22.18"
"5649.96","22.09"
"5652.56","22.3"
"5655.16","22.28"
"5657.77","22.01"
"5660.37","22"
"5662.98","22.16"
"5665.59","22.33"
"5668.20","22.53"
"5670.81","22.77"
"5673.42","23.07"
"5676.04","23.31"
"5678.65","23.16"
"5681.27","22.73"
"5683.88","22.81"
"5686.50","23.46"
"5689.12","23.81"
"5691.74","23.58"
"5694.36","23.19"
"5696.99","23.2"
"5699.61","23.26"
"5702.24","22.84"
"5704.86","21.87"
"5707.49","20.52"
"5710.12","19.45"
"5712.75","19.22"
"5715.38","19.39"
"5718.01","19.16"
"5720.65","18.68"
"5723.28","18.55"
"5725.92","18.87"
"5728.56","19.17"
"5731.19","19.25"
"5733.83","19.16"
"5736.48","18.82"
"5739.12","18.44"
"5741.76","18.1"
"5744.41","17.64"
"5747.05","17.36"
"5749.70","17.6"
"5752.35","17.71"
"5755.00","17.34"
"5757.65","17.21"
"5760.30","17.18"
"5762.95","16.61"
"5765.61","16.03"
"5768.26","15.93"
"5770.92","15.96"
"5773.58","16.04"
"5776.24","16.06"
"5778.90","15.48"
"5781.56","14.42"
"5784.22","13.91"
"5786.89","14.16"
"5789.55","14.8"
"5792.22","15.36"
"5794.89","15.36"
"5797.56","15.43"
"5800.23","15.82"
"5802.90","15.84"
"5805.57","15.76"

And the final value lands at -3.9 angstroms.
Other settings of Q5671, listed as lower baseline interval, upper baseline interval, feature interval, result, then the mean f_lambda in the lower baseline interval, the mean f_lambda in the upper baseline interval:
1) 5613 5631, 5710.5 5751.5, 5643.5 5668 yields -3.42 angstroms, 19.9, 18.6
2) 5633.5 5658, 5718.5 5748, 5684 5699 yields -2.53 angstroms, 21.6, 18.6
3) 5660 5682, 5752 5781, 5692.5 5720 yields -1.07 angstroms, 22.7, 16.4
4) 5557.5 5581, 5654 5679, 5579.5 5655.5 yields 2.91 angstroms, 18.7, 22.5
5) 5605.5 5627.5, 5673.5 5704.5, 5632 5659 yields -0.28 angstroms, 20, 23.2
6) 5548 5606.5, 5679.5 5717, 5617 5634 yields 0.13 angstroms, 18.5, 22.1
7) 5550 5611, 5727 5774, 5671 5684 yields -3.62 angstroms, 18.6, 17.6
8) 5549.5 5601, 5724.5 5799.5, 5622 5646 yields -3.39 angstroms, 18.3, 16.8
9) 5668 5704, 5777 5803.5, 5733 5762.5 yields 0.86 angstroms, 23.1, 15.1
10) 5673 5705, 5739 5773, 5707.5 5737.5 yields 1.44 angstroms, 23.1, 17.1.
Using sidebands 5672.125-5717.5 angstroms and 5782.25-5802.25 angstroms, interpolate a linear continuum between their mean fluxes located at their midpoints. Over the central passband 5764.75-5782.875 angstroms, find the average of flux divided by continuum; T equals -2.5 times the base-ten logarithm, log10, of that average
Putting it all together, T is 0.04 mag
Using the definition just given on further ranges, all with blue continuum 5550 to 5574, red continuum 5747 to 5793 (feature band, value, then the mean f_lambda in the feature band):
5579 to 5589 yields -0.05 mag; 18.5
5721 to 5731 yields -0.15 mag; 18.9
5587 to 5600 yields 0.00 mag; 17.7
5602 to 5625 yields -0.15 mag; 20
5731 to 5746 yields -0.14 mag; 18.5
